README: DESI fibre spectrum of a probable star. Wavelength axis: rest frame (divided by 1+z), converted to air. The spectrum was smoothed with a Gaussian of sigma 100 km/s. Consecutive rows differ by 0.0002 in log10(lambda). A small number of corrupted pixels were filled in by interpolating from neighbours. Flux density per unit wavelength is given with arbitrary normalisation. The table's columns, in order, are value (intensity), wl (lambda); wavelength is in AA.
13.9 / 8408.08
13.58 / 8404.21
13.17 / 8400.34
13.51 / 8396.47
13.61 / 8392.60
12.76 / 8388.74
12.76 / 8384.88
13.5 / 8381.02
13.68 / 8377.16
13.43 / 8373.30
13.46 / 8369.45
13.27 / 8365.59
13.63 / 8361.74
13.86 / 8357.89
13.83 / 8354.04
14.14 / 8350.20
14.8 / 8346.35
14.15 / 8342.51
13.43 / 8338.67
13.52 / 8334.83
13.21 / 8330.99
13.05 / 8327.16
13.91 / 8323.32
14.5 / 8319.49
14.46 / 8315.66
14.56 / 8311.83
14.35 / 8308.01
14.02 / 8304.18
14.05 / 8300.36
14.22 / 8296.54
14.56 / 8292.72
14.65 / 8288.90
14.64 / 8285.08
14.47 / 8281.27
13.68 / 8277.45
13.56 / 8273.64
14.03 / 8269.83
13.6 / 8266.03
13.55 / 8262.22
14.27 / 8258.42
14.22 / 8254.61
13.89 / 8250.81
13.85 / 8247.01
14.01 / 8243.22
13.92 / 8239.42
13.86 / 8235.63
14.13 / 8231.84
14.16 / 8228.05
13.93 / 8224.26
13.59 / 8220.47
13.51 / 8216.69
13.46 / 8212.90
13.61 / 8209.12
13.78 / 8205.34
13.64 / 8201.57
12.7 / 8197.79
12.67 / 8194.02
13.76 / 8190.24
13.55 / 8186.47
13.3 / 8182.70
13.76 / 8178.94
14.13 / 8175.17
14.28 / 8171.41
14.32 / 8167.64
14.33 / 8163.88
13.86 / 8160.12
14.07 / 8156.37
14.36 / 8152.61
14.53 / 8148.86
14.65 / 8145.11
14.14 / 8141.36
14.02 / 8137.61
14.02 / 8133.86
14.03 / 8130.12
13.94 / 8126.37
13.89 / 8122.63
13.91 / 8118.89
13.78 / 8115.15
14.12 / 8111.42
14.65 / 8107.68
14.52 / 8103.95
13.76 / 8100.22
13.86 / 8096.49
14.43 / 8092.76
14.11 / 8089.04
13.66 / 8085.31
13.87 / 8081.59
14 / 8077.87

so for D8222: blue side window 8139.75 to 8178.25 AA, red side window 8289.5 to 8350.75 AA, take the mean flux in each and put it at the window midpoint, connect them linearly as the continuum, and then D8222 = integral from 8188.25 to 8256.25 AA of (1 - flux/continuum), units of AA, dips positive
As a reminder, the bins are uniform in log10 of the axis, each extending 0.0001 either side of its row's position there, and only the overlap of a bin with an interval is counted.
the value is 2.3 AA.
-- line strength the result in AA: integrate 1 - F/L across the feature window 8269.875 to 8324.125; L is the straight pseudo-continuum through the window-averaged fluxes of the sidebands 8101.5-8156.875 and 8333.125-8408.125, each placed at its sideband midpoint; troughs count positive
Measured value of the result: -1.9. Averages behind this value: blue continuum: 14.2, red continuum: 13.6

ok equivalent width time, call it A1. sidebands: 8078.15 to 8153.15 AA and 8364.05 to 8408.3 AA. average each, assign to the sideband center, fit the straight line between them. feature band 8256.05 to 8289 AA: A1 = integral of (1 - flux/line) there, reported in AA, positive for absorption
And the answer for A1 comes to -0.83 AA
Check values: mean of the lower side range 14.1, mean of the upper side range 13.4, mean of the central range 14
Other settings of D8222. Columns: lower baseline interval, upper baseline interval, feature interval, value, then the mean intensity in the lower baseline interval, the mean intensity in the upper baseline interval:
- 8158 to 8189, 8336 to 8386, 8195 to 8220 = 0.8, 13.9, 13.7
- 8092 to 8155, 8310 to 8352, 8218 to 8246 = 0.2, 14.1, 14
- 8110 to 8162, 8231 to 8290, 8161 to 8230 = 1.8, 14.1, 14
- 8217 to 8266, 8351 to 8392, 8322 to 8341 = 0.2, 13.9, 13.4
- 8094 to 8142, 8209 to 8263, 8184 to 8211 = 1.1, 14.1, 13.9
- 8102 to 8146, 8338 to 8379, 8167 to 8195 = 0.6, 14.1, 13.8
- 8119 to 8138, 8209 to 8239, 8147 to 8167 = -0.5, 14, 13.8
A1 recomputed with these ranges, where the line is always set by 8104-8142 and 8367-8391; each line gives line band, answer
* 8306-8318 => -0.9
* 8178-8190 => 0.3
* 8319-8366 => -1.4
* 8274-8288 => -0.7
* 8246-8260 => -0.4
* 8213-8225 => 0.1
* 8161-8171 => -0.2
